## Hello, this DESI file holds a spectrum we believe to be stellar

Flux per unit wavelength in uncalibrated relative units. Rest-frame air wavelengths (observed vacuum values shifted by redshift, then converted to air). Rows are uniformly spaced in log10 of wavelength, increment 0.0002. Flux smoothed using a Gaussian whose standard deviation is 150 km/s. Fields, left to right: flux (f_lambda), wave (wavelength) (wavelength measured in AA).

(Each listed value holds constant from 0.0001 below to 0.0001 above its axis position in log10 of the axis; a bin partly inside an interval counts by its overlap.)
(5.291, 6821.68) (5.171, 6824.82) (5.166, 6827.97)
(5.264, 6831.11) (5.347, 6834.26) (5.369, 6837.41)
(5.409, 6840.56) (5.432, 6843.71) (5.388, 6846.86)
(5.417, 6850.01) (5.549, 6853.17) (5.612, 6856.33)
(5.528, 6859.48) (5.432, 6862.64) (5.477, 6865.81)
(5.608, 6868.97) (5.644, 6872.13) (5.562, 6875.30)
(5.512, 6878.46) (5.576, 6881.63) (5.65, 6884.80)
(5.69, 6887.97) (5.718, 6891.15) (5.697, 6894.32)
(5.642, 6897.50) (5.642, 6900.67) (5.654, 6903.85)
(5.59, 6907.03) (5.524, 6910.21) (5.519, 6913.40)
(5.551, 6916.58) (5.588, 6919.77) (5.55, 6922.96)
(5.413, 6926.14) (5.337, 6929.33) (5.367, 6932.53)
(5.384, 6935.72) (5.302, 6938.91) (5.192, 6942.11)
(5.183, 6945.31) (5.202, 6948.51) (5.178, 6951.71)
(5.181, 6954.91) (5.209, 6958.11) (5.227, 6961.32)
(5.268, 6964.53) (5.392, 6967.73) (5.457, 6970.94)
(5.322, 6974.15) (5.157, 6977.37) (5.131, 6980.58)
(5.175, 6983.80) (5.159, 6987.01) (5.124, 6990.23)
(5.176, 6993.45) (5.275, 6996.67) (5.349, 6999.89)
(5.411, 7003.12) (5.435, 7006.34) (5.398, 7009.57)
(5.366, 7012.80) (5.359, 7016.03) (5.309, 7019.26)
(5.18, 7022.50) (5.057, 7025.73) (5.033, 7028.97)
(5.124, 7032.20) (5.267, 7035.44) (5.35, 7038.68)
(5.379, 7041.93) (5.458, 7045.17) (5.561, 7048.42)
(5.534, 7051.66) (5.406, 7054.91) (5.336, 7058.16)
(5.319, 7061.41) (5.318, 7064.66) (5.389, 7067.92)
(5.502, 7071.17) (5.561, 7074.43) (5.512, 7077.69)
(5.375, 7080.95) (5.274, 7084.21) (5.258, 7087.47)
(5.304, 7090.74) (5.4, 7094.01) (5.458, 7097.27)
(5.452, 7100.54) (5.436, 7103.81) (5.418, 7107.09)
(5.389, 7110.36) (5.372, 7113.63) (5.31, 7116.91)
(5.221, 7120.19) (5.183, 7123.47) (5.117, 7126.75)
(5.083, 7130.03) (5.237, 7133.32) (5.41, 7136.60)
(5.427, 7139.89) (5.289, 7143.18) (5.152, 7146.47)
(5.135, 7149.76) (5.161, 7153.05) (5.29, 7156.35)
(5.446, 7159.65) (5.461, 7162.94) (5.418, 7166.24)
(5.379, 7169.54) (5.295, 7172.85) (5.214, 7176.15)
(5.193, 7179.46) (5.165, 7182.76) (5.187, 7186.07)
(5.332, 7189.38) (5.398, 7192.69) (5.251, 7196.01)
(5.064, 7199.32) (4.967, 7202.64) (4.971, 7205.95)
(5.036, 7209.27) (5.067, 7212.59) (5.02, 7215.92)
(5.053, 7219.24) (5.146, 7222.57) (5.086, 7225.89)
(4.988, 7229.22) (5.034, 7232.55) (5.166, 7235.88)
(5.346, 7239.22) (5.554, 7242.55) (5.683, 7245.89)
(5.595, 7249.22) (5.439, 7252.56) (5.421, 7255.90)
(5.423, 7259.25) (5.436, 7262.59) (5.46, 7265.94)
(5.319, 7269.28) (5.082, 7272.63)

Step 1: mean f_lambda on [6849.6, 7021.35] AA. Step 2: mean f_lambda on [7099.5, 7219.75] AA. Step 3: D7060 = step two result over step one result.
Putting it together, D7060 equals 1.0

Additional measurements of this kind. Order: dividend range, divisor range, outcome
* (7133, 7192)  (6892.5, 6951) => 0.97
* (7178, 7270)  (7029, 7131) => 0.98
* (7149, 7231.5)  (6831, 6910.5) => 0.94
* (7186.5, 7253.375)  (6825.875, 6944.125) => 0.95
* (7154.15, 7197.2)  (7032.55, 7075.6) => 0.98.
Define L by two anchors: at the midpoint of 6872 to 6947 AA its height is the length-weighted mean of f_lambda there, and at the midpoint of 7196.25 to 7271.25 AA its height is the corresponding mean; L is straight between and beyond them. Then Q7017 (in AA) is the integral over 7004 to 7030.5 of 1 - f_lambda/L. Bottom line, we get 0.7 AA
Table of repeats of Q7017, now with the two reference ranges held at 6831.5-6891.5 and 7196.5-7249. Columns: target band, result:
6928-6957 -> 0.95 AA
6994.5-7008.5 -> 0.04 AA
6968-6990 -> 0.66 AA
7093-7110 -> -0.49 AA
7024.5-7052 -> 0.21 AA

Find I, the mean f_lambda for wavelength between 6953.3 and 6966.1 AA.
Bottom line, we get 5.22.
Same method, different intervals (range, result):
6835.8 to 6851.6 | 5.4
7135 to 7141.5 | 5.42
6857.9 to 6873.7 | 5.54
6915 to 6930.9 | 5.49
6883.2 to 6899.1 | 5.68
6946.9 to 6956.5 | 5.19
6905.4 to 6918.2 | 5.54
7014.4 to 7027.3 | 5.23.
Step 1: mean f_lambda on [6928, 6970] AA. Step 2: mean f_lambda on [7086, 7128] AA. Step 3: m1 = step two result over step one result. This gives 1.0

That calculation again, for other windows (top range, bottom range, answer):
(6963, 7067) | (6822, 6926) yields 0.96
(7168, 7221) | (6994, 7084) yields 0.96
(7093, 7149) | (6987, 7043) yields 1.01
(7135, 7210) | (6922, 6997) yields 1.00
